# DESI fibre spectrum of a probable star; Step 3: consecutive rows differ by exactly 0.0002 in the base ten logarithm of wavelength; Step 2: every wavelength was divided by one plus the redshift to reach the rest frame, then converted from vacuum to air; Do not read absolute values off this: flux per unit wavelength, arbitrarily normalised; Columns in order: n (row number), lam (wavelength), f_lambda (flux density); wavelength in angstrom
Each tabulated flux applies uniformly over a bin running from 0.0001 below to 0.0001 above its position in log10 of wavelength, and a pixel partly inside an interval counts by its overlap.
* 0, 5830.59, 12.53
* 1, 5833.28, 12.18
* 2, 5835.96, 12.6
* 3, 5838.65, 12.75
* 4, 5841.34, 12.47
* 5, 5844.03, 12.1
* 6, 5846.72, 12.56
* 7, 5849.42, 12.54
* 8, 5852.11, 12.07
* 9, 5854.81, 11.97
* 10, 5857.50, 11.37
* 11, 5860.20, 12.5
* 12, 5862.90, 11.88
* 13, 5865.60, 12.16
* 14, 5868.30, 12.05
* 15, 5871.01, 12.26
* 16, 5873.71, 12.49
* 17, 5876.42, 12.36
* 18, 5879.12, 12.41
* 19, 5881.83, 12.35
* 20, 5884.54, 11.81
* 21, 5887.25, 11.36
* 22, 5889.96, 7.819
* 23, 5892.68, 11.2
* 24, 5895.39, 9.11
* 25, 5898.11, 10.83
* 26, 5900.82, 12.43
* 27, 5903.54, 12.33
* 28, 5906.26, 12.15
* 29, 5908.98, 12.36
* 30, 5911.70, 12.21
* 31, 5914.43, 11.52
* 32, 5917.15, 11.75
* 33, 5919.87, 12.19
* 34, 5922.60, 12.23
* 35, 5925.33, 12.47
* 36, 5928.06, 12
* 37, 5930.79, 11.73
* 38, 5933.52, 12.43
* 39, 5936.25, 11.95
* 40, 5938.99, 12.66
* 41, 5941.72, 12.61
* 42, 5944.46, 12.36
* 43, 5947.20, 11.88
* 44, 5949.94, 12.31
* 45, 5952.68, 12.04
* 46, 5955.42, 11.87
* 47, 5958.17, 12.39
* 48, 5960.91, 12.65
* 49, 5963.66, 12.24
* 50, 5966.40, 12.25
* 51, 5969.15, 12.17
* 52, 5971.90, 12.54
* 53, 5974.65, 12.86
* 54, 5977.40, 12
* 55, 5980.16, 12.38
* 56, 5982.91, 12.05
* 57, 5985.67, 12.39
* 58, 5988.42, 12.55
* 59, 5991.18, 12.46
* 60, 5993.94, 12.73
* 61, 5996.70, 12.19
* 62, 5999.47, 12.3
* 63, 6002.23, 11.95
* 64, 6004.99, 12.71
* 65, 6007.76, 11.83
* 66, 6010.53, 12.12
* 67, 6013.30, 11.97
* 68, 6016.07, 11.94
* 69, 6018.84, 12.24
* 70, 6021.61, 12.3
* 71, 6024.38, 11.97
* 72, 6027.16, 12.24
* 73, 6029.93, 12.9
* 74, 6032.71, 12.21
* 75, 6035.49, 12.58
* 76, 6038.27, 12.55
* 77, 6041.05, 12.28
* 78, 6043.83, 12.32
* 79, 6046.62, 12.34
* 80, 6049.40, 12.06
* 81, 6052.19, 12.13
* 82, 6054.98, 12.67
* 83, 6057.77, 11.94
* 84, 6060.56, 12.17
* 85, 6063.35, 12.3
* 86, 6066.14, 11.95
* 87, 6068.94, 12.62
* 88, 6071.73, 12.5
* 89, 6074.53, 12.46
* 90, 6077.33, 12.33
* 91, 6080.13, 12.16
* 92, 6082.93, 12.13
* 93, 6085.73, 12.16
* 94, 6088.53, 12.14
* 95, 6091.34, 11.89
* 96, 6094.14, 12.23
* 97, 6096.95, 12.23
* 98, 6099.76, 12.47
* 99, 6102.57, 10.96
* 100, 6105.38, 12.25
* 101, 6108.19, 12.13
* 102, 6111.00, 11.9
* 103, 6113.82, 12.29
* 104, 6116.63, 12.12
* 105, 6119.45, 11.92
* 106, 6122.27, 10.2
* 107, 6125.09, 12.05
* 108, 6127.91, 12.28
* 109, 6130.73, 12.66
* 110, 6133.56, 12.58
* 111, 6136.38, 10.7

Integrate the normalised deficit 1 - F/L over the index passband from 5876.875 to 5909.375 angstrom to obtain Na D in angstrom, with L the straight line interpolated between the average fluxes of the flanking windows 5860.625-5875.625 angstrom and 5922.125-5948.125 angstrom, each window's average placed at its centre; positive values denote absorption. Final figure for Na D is 2.3 angstrom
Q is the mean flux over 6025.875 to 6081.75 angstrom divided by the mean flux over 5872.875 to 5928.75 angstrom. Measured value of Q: 1.06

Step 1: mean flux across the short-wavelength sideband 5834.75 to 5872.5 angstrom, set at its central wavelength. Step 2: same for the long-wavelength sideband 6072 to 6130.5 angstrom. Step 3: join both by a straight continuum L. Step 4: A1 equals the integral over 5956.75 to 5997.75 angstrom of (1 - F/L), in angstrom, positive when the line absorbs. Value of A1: -0.9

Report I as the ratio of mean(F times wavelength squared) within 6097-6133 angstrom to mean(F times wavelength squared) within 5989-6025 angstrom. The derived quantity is 1.0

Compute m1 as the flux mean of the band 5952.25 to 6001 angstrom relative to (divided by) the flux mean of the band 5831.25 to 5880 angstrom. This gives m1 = 1.01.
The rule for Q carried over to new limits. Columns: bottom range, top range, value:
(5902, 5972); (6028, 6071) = 1.01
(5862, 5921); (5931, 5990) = 1.05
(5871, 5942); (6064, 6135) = 1.03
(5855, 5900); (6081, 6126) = 1.04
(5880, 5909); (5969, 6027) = 1.09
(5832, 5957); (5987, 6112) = 1.02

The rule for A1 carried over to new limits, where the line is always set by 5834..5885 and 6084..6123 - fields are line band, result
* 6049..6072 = -0.5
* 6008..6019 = 0.0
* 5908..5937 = 0.2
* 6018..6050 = -0.8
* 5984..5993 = -0.3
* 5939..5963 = -0.3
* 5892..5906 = 1.1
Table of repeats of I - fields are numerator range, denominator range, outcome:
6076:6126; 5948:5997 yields 1.01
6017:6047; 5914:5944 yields 1.05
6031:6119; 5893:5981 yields 1.06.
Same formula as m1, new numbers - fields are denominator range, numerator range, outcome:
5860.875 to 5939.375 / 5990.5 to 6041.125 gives 1.04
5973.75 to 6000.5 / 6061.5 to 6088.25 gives 0.99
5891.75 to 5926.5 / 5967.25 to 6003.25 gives 1.05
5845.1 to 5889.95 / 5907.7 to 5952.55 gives 1.01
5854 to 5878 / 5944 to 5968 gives 1.01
